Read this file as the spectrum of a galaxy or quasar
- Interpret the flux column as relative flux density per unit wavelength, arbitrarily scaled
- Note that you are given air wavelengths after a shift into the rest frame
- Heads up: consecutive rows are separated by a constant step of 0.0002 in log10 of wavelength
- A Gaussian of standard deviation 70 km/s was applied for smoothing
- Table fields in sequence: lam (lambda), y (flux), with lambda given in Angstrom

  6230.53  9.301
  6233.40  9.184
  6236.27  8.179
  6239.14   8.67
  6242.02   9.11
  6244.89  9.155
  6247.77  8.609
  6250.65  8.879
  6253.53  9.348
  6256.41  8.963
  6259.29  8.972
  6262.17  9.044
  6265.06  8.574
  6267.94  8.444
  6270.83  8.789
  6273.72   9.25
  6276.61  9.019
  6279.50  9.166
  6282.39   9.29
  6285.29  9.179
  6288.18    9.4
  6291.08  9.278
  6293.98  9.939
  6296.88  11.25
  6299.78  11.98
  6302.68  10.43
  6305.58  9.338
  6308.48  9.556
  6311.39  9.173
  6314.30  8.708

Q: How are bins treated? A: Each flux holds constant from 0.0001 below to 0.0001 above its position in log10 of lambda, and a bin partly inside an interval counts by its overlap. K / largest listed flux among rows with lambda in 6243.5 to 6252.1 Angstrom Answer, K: 9.155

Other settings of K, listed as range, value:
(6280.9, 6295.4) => 9.939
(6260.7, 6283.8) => 9.29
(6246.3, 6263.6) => 9.348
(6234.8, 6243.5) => 9.11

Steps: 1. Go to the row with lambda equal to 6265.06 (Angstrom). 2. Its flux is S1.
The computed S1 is 8.574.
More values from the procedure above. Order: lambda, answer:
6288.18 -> 9.4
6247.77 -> 8.609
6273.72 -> 9.25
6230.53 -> 9.301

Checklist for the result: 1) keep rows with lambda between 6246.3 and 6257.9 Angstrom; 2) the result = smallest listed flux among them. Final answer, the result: 8.609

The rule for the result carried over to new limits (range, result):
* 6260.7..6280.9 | 8.444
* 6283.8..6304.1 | 9.179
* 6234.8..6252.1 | 8.179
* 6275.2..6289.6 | 9.019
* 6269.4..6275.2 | 8.789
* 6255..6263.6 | 8.963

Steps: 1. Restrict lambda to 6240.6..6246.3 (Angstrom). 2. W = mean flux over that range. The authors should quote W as 9.14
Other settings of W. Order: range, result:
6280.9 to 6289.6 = 9.29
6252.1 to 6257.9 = 9.16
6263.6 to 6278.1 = 8.81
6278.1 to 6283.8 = 9.23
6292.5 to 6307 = 10.6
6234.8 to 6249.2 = 8.75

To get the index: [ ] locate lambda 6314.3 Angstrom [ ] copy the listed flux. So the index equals 8.708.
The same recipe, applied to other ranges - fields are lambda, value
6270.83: 8.789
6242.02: 9.11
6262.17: 9.044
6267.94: 8.444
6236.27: 8.179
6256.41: 8.963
